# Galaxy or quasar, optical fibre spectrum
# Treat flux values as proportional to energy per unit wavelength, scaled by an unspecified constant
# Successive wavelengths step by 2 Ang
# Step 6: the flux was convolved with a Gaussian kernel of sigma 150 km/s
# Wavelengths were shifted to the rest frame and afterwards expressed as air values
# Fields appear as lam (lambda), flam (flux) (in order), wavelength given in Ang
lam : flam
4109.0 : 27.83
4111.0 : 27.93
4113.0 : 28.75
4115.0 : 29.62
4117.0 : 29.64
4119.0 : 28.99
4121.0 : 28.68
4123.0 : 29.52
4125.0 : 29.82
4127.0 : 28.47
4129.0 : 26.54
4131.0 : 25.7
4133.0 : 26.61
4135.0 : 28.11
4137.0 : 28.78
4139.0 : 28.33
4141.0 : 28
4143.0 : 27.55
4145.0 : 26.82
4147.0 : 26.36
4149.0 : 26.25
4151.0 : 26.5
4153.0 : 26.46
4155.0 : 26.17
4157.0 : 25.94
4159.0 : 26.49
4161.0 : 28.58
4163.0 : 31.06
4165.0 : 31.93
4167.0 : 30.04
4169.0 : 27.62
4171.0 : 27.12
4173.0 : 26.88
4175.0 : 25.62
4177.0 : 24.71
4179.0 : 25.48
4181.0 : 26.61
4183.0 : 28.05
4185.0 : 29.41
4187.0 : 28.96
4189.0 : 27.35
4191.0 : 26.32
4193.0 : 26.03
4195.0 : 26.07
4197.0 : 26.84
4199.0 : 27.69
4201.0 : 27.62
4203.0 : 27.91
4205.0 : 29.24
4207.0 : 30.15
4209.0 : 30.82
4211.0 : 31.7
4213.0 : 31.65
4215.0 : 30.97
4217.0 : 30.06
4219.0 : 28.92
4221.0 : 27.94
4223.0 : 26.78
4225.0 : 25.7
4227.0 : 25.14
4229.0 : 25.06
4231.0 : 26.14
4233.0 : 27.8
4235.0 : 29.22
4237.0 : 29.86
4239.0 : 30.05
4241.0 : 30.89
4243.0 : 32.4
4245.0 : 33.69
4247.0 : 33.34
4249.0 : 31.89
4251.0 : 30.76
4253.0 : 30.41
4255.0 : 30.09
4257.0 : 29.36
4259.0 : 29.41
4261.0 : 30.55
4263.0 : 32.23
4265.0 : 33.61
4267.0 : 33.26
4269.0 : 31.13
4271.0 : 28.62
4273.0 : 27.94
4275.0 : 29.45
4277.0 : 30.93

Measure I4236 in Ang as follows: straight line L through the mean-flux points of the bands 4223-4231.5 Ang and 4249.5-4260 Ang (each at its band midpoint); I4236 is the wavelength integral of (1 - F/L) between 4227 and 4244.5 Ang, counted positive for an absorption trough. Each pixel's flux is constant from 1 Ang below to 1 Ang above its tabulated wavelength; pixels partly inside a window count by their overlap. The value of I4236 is -1.16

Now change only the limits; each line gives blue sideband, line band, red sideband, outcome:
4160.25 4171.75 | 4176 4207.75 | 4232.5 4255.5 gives 2.73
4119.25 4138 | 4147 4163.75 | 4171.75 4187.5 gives 0.23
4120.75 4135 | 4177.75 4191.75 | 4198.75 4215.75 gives 0.88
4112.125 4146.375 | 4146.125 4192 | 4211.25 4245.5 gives 1.80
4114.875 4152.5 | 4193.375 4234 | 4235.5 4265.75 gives 2.62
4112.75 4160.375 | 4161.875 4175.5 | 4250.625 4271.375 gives -0.11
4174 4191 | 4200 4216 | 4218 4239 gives -1.65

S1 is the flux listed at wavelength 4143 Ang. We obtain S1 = 27.55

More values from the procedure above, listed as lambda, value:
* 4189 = 27.35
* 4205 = 29.24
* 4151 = 26.5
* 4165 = 31.93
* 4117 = 29.64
